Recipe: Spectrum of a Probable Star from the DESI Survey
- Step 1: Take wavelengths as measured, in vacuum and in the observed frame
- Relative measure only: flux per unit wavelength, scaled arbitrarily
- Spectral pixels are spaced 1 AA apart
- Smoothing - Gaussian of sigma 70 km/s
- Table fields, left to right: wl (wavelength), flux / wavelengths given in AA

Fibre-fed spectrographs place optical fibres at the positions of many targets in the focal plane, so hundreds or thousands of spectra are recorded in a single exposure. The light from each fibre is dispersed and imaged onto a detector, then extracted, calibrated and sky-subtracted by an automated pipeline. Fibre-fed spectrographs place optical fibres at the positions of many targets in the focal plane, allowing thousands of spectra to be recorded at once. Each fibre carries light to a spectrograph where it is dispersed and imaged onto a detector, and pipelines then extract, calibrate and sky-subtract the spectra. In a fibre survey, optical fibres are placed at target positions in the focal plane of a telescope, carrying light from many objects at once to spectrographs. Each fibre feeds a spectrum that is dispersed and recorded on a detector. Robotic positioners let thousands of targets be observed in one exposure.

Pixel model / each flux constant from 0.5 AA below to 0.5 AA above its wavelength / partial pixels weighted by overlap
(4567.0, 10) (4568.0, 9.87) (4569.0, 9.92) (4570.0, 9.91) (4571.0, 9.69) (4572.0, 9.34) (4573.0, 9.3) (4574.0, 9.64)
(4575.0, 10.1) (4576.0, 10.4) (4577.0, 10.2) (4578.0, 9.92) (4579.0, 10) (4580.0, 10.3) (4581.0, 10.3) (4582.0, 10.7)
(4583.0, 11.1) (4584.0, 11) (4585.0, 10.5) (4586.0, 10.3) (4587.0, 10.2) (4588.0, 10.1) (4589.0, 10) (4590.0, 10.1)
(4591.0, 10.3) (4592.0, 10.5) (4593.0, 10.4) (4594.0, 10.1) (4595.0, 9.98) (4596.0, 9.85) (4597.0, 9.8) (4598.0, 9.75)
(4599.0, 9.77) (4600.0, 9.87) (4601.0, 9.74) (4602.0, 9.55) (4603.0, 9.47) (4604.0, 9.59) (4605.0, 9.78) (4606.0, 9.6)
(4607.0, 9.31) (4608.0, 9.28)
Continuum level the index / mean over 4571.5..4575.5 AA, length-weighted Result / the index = 9.6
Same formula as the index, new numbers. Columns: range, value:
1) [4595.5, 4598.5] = 9.8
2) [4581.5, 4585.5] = 10.8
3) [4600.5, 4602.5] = 9.64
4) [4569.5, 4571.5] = 9.8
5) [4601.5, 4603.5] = 9.51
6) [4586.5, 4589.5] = 10.1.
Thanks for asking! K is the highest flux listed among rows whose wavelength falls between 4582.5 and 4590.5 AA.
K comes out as 11.1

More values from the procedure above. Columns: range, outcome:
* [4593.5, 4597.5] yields 10.1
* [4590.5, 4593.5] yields 10.5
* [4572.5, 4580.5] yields 10.4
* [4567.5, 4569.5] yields 9.92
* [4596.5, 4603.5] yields 9.87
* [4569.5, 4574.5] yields 9.91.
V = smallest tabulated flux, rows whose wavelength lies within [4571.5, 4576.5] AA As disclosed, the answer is 9.3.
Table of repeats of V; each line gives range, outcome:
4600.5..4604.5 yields 9.47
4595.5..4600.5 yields 9.75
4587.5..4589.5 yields 10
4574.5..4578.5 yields 9.92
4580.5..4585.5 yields 10.3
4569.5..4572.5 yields 9.34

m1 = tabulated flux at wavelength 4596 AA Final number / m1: 9.85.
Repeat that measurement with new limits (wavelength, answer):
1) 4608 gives 9.28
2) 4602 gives 9.55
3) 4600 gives 9.87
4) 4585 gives 10.5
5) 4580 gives 10.3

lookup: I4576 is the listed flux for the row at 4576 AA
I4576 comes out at 10.4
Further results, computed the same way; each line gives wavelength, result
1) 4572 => 9.34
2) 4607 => 9.31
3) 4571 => 9.69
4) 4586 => 10.3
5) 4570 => 9.91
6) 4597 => 9.8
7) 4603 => 9.47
